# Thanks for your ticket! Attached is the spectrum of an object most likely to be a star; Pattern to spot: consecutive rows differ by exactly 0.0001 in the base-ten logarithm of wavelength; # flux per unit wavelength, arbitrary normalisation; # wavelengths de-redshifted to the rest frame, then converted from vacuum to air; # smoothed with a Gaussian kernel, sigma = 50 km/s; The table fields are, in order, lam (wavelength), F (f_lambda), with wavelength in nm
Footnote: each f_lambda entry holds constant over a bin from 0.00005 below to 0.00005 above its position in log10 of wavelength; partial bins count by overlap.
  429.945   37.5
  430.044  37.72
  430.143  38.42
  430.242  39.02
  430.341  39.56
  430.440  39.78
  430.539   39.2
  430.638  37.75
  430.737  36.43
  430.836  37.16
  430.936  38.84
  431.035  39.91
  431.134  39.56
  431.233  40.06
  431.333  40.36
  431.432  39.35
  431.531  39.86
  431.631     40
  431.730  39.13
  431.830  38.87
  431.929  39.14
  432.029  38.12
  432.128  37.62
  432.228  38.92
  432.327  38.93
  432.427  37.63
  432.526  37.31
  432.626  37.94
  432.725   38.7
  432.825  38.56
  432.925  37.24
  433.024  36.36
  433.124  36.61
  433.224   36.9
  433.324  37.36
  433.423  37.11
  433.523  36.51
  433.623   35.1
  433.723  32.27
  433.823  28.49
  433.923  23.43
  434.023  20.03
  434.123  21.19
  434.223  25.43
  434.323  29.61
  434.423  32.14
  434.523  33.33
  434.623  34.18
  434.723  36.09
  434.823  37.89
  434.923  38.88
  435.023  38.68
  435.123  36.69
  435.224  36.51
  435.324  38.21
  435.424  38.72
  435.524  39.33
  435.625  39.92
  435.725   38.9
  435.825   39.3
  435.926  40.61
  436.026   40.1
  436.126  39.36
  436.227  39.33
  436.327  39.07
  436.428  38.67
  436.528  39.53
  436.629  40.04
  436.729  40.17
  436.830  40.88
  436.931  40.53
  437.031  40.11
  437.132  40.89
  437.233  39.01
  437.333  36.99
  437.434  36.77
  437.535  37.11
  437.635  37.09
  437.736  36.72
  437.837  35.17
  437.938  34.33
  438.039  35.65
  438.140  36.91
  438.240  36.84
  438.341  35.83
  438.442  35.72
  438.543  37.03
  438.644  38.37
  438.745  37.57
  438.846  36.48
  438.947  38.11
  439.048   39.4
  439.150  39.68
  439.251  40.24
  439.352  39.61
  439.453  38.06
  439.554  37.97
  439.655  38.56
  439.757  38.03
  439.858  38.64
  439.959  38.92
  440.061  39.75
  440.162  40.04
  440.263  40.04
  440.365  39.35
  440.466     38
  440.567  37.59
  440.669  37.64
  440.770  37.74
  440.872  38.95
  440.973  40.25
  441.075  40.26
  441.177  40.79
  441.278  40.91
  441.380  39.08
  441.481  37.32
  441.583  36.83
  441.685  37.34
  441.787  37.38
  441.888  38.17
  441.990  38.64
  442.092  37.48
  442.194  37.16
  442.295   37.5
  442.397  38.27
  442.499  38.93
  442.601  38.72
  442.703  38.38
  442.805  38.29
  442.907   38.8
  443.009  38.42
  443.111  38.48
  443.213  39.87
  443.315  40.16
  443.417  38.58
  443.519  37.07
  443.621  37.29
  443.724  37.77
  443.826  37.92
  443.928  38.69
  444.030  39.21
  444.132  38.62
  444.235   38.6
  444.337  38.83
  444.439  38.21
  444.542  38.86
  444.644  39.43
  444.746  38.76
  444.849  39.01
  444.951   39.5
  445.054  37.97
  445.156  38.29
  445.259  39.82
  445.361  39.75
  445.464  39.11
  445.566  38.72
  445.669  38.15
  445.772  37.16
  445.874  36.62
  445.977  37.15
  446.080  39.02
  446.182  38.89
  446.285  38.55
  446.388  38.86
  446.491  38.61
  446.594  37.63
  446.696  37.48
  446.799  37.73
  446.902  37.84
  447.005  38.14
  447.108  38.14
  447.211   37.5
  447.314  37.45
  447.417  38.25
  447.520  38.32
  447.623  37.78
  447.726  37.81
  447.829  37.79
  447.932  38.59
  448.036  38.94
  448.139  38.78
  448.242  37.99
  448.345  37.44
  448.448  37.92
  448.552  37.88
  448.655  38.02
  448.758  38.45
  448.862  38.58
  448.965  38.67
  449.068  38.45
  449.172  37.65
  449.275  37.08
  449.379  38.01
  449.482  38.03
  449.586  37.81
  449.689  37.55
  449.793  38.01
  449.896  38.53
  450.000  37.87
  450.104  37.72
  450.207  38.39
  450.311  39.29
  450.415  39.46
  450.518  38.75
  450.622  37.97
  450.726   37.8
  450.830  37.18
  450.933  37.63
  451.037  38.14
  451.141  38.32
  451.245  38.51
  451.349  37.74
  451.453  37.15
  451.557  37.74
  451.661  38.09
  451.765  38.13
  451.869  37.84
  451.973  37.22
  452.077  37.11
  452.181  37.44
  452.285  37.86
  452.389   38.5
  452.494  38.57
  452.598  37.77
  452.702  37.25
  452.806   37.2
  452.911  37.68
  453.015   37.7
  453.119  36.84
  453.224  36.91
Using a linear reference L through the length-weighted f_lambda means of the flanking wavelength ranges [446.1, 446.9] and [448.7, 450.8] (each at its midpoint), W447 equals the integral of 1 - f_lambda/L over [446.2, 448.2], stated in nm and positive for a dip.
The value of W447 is 0.01 nm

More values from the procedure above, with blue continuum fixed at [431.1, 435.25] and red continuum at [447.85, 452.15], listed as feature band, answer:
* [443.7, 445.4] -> -0.07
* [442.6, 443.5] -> -0.04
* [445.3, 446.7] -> -0.03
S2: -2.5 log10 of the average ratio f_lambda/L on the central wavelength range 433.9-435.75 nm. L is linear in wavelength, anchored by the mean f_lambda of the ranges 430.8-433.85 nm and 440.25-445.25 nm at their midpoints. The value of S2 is 0.13 mag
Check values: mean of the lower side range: 37.8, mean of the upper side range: 38.6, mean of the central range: 33.7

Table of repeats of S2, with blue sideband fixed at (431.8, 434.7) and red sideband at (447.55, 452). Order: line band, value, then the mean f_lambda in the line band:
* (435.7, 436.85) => -0.14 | 39.6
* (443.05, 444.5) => -0.05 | 38.5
